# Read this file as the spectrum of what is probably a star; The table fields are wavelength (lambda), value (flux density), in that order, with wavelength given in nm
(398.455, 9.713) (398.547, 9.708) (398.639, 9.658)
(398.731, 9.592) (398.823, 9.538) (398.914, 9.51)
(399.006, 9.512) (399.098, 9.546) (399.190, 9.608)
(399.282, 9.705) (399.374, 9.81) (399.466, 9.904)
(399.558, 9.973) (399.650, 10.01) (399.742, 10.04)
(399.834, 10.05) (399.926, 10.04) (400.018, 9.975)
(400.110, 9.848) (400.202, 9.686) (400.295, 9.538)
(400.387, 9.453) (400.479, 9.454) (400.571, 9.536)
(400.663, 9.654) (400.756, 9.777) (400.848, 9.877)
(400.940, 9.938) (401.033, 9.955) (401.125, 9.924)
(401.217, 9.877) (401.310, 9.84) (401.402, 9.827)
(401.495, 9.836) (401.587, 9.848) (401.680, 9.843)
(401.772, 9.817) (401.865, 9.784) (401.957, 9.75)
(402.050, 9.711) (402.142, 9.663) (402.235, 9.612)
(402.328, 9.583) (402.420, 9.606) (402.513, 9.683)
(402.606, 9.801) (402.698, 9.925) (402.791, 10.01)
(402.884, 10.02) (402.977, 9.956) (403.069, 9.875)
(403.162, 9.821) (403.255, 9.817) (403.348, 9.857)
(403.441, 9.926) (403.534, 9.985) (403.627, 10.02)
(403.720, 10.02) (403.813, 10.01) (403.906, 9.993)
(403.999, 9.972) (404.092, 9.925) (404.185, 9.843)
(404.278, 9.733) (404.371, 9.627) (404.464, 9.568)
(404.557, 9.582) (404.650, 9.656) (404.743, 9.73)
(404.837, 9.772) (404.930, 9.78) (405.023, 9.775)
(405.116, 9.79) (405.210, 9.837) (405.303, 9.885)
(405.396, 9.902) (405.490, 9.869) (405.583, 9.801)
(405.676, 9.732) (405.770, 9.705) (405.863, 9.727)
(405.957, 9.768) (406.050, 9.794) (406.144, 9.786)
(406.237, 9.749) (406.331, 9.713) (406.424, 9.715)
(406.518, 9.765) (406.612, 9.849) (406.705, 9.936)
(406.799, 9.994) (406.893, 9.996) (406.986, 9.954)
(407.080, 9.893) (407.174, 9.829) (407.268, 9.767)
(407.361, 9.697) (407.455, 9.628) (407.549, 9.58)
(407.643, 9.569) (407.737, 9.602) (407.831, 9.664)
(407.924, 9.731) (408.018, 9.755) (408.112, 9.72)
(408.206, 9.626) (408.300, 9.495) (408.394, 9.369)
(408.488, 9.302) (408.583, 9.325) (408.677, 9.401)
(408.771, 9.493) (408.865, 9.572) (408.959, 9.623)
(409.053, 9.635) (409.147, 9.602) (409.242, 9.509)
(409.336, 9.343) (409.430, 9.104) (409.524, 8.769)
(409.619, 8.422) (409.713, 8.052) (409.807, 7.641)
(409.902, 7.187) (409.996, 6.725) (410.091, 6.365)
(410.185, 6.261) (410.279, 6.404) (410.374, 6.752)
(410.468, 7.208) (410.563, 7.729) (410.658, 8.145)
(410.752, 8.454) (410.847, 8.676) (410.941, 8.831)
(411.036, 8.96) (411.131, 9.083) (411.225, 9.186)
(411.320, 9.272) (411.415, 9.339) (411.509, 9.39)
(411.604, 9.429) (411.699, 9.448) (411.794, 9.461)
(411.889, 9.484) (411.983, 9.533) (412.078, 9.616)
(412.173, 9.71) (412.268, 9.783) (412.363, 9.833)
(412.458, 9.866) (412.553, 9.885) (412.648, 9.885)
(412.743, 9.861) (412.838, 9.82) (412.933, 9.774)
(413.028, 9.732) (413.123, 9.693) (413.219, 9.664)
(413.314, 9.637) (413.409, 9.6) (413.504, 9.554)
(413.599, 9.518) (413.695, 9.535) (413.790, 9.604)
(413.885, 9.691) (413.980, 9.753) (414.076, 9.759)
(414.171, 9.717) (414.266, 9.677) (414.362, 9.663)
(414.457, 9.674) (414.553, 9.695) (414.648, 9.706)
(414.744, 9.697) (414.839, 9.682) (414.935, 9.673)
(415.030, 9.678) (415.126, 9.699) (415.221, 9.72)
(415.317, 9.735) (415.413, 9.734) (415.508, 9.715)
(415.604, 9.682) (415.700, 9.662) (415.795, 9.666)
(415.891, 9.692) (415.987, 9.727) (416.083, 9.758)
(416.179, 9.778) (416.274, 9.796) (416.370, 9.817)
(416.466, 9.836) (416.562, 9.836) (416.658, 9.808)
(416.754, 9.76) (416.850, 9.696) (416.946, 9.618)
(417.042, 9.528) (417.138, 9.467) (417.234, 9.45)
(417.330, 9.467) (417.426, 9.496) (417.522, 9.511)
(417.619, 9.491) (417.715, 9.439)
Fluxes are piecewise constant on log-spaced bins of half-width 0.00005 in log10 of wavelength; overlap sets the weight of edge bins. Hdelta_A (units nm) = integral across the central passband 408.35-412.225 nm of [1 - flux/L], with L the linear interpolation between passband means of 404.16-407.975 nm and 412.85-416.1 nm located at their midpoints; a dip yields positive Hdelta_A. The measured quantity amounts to 0.41 nm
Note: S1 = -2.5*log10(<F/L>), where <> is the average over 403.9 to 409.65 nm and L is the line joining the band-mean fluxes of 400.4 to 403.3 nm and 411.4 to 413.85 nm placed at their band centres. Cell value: 0.01 mag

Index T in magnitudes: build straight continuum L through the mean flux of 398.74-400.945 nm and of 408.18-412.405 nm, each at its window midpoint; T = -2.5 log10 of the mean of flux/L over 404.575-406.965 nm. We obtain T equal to -0.07 mag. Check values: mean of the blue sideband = 9.75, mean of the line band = 9.8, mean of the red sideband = 8.78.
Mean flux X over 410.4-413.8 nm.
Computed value 9.32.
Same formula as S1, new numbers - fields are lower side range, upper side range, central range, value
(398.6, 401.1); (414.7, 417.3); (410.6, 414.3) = 0.026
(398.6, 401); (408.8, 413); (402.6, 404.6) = -0.050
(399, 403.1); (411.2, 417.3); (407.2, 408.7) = 0.016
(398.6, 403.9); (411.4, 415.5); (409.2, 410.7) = 0.249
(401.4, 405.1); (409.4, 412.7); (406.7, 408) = -0.066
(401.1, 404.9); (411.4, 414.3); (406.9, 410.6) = 0.097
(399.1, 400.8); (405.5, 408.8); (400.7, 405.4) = -0.009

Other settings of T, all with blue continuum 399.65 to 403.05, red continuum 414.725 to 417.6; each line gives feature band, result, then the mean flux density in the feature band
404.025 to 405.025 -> 0.00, 9.73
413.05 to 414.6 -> 0.01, 9.65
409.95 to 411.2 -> 0.25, 7.69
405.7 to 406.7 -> 0.00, 9.76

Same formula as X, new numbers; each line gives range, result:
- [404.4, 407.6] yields 9.78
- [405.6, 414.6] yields 9.29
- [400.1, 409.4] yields 9.75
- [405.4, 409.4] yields 9.68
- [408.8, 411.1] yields 8.22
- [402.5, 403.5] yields 9.89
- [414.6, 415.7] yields 9.7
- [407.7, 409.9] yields 9.25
